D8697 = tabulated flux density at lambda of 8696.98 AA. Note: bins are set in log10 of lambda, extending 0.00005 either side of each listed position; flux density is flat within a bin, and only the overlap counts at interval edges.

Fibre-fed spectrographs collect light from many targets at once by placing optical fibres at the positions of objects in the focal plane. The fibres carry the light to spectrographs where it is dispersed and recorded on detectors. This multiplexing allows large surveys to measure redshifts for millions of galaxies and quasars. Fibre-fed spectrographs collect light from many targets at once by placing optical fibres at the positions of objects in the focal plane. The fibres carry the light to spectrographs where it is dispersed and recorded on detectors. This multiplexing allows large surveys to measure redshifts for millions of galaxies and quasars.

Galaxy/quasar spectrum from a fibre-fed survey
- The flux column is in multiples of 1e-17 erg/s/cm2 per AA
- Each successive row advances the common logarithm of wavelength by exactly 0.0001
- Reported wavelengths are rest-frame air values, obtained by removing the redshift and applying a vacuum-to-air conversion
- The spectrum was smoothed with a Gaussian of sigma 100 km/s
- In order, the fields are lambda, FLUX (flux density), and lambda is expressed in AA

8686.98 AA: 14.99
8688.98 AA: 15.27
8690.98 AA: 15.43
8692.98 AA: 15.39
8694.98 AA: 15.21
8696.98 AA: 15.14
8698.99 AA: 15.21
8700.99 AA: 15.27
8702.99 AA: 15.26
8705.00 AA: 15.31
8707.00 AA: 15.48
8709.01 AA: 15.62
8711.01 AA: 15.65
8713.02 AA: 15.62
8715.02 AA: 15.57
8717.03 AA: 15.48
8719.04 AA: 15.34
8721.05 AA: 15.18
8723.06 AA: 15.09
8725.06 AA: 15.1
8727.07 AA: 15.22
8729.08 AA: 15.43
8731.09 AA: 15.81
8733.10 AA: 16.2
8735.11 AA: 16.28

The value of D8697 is 15.14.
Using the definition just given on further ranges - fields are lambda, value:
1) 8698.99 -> 15.21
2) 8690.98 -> 15.43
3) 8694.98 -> 15.21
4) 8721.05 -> 15.18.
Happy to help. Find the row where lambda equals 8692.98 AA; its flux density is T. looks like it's 15.39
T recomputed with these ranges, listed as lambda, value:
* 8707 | 15.48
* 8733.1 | 16.2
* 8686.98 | 14.99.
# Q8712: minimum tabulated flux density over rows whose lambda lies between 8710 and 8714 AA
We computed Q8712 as 15.62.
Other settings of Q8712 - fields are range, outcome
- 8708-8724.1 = 15.09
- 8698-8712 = 15.21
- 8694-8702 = 15.14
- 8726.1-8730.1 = 15.22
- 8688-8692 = 15.27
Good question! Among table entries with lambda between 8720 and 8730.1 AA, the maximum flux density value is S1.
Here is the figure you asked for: 15.43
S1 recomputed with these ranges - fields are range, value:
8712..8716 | 15.62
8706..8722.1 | 15.65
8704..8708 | 15.48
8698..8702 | 15.27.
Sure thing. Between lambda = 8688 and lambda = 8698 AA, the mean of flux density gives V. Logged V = 15.3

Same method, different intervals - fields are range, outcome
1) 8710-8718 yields 15.6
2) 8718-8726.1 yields 15.2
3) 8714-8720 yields 15.5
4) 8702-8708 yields 15.3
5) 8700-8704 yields 15.3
